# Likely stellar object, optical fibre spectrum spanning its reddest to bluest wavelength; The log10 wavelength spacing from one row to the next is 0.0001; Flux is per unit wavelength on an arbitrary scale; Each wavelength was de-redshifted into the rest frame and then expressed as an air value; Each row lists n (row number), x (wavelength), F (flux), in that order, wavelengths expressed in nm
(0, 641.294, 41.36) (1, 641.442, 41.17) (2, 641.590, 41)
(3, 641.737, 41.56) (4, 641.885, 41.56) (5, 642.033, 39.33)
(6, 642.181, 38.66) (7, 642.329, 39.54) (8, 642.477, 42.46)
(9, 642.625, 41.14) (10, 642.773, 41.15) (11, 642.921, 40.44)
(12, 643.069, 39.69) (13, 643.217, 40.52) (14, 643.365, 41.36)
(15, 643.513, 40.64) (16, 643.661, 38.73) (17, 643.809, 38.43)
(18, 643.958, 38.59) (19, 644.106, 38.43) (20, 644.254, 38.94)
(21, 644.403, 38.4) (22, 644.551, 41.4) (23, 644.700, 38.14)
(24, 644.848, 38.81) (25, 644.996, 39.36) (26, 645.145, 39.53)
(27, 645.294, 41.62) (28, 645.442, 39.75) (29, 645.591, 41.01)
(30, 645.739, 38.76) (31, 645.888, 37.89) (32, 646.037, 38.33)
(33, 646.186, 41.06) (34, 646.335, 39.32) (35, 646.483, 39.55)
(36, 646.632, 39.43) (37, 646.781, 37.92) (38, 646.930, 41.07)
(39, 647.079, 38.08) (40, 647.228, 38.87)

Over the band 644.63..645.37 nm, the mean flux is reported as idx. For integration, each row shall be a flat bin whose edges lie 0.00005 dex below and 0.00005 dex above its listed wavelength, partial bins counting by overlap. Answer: 39.5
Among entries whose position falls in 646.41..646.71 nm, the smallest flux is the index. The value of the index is 39.43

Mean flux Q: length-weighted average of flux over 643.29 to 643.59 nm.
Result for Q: 41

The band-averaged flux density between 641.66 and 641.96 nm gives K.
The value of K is 41.6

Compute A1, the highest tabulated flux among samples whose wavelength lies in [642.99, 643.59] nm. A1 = 41.36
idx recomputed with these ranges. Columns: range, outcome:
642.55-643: 40.9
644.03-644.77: 39.1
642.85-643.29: 40.2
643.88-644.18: 38.5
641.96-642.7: 40.2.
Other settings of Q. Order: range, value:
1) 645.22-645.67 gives 40.9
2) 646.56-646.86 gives 38.7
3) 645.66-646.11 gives 38.4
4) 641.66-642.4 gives 40.1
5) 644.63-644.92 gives 38.5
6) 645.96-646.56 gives 39.6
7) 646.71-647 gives 39.5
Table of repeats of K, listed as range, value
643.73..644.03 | 38.4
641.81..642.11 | 40.4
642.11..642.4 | 39.1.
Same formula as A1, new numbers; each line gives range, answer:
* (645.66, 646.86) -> 41.06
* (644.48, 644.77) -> 41.4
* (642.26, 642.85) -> 42.46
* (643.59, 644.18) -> 38.73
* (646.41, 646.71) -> 39.55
